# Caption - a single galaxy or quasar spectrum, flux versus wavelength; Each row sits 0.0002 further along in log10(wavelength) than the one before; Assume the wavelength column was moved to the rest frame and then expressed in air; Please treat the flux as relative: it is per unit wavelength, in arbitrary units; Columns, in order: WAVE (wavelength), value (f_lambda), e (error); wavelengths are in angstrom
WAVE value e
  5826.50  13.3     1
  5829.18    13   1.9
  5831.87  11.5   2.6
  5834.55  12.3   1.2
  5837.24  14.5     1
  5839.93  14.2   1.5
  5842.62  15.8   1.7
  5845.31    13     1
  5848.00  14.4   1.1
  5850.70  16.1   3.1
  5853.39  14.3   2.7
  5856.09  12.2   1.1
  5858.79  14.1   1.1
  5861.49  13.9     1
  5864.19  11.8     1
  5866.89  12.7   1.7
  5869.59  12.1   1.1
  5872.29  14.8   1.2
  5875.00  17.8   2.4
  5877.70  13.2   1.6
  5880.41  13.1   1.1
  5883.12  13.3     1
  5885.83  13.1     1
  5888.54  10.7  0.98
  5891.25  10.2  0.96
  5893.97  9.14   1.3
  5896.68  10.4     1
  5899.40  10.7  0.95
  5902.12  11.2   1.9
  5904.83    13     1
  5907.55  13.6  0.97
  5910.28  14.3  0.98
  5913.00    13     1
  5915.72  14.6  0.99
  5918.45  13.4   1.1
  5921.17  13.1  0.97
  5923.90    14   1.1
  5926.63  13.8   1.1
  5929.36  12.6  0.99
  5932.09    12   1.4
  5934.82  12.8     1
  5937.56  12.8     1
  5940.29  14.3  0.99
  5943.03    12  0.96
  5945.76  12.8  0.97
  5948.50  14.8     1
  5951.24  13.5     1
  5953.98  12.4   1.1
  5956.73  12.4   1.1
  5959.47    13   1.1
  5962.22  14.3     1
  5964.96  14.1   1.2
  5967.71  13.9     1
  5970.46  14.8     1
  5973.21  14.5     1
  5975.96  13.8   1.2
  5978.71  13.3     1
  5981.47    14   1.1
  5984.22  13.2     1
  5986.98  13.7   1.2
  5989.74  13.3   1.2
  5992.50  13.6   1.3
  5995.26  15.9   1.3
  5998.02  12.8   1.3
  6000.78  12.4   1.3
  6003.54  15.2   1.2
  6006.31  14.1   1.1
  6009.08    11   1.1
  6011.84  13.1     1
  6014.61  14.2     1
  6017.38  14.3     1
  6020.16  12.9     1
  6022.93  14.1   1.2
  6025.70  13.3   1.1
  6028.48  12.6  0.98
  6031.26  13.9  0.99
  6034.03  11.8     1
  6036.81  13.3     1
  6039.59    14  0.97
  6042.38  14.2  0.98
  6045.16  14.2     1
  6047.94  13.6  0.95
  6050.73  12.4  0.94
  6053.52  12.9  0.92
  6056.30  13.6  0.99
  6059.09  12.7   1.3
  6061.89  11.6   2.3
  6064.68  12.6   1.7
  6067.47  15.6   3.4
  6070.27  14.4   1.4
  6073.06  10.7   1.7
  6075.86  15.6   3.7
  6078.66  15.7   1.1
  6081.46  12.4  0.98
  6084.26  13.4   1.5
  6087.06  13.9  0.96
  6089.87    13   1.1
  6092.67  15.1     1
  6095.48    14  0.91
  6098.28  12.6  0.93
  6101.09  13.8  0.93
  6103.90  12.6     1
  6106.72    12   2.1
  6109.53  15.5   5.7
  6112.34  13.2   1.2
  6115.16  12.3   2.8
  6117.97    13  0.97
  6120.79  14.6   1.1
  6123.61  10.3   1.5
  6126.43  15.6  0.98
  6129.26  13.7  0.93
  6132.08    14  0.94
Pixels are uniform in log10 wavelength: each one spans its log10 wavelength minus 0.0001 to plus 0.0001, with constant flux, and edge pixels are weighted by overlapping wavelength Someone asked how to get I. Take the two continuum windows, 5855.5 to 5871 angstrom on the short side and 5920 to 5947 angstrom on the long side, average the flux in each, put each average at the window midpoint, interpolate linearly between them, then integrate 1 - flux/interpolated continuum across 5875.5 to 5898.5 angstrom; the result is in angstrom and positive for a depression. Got 1.9 angstrom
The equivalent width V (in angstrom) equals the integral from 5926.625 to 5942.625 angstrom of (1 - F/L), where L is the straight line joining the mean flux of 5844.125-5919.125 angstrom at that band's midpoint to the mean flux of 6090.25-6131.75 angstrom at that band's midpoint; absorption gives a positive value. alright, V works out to 0.2 angstrom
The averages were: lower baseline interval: 13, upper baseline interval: 13.5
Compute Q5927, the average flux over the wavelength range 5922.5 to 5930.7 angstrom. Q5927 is 13.5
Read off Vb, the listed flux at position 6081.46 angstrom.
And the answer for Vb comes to 12.4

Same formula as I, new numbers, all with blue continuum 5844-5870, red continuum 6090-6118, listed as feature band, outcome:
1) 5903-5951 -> 0.54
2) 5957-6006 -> -1.39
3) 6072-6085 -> -0.21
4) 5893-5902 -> 2.15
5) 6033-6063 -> 0.64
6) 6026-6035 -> 0.38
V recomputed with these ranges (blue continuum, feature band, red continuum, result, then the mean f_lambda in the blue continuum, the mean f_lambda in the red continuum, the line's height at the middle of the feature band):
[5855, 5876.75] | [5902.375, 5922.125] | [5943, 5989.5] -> 0.3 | 13.7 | 13.6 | 13.6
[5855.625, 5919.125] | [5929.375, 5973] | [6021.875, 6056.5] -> -1.1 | 12.8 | 13.4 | 13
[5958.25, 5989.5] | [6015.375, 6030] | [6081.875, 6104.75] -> 0.3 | 13.9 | 13.5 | 13.7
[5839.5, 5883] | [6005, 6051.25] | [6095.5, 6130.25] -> 0.5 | 13.9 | 13.3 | 13.5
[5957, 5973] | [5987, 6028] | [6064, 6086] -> 1.0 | 13.9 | 13.8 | 13.9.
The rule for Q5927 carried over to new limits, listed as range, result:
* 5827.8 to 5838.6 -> 12.8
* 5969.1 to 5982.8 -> 14.1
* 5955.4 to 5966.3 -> 13.5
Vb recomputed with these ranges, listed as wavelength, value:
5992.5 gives 13.6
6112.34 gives 13.2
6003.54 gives 15.2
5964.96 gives 14.1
